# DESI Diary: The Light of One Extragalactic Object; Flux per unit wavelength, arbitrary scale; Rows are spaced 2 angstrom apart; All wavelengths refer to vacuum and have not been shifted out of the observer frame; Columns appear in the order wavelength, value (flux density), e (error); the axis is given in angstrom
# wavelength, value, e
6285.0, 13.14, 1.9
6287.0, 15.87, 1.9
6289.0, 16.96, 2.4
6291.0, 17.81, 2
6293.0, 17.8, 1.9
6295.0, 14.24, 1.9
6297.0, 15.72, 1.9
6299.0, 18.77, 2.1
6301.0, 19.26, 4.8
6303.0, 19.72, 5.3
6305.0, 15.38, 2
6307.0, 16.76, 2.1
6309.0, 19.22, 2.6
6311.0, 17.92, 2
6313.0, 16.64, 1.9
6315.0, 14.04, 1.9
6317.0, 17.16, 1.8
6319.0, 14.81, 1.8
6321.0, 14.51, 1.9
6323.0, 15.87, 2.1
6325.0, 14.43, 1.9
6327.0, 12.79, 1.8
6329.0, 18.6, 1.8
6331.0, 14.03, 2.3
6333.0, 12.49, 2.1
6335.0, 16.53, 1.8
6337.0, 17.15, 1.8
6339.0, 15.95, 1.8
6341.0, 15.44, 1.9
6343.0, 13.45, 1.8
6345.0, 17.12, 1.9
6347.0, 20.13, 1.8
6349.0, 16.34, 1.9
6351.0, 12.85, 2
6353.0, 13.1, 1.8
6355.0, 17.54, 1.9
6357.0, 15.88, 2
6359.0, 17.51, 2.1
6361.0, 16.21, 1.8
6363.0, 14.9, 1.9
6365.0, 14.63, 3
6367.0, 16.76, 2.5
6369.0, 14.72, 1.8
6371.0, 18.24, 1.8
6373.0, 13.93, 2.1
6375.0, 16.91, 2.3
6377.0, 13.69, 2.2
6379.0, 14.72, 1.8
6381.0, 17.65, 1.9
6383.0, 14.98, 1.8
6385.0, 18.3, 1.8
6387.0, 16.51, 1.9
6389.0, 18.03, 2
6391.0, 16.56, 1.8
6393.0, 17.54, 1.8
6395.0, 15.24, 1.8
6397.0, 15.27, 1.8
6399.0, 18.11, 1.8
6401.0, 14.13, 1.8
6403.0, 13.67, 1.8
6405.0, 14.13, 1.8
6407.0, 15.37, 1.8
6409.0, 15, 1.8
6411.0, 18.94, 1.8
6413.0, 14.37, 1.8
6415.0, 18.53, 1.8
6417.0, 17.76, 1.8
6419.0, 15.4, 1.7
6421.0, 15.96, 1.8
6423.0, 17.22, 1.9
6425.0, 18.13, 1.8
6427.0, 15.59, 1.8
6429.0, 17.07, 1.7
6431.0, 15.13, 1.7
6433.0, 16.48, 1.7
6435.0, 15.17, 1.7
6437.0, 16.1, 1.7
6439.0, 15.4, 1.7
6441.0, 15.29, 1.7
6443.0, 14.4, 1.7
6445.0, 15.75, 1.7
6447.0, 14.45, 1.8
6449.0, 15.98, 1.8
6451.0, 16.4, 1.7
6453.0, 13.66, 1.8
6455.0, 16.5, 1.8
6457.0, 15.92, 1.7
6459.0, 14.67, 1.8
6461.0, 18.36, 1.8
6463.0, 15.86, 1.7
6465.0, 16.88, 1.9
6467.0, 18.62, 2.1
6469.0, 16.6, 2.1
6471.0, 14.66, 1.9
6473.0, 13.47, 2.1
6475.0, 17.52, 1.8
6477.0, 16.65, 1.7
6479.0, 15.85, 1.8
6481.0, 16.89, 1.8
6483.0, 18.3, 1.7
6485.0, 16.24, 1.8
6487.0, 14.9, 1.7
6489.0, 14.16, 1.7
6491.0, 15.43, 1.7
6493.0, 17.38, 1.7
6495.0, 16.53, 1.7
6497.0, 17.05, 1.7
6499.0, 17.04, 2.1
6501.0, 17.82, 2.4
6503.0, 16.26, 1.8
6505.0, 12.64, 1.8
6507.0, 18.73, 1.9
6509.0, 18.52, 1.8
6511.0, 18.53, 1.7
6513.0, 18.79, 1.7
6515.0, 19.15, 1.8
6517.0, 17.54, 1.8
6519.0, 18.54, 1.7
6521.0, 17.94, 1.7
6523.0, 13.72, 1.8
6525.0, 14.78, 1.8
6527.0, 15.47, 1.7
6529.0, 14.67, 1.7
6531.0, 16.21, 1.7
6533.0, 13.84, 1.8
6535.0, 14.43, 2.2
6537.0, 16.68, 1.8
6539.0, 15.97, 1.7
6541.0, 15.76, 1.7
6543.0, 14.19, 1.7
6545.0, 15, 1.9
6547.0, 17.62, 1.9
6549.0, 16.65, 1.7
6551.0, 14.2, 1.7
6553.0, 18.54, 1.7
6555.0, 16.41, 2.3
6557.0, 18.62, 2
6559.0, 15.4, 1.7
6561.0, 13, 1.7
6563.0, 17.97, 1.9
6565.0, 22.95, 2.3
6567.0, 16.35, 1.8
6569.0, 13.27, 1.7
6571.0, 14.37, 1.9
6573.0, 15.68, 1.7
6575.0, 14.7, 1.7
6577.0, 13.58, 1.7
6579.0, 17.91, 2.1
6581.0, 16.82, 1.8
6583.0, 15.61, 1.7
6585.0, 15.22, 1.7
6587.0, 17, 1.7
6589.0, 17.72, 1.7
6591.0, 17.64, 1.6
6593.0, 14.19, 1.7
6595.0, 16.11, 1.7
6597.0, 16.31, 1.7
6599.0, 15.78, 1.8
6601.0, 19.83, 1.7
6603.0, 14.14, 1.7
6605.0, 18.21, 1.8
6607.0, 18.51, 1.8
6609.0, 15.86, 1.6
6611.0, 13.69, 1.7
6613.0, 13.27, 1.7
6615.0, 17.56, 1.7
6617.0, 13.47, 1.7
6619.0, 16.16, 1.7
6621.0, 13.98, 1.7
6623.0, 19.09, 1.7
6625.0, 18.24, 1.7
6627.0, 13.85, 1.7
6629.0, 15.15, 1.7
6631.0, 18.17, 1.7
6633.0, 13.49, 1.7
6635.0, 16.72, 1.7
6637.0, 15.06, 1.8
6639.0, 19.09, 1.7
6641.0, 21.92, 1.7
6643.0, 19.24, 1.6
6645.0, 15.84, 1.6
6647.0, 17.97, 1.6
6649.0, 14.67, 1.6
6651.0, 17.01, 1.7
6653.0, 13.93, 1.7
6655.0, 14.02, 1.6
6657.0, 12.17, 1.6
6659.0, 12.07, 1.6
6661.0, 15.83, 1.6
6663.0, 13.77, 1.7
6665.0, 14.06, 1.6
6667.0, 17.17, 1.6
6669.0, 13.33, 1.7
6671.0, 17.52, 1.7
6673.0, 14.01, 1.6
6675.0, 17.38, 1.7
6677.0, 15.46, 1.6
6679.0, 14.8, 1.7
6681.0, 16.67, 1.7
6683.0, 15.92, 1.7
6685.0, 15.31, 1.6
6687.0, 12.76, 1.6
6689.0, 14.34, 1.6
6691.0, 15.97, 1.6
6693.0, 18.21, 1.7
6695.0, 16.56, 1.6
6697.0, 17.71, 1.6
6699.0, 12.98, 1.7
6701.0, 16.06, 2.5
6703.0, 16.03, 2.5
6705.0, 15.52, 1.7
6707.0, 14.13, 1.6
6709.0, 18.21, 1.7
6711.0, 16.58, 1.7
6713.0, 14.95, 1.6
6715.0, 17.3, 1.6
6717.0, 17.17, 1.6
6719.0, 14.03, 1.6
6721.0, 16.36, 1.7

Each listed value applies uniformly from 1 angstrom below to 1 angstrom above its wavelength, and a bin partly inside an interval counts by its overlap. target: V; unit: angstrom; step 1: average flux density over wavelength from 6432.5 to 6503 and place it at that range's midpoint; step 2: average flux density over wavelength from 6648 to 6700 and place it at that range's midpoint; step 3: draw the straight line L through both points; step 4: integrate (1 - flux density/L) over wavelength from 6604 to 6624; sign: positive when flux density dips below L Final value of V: -0.7 angstrom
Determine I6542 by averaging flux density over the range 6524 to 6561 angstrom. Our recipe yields 15.7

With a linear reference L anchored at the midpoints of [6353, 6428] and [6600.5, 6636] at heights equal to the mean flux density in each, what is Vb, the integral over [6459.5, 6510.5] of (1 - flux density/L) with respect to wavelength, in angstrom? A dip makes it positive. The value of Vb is -1.3 angstrom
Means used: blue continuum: 16.1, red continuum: 16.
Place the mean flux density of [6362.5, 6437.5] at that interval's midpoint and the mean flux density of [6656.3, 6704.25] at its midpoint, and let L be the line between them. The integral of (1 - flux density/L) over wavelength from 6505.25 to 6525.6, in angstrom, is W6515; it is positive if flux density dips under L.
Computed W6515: -2.3 angstrom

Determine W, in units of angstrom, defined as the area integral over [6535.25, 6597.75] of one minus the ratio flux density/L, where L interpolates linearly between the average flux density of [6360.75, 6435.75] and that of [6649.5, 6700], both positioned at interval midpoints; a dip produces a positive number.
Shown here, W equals -2.6 angstrom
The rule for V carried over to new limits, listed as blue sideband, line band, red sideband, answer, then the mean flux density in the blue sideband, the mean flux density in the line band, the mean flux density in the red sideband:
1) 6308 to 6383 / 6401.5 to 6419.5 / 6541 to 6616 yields 0.0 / 15.8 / 15.9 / 16.2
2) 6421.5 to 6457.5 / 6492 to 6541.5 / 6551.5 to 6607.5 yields -1.2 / 15.8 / 16.6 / 16.5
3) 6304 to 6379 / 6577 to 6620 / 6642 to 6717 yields -1.5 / 15.8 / 16.2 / 15.6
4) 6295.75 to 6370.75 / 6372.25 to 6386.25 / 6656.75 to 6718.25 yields 0.2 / 16.1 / 15.8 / 15.5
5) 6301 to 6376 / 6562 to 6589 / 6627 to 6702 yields -0.9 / 16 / 16.3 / 15.7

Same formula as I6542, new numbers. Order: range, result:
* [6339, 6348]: 16.5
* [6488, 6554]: 16.4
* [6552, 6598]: 16.3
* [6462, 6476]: 16.2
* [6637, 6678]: 15.8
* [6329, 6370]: 15.7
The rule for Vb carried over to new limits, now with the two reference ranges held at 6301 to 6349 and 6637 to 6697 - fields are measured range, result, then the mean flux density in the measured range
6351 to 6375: 0.6 angstrom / 15.7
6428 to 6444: 0.4 angstrom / 15.6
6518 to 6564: 0.1 angstrom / 15.9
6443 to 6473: 0.2 angstrom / 15.9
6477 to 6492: 0.0 angstrom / 16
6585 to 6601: -0.7 angstrom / 16.5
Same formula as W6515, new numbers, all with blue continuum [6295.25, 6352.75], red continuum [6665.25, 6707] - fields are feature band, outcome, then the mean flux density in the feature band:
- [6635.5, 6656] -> -1.6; 16.9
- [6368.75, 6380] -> 0.4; 15.4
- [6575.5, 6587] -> -0.1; 15.9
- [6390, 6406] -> 0.4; 15.6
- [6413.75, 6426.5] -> -0.9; 17.1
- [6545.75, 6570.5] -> -1.4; 16.7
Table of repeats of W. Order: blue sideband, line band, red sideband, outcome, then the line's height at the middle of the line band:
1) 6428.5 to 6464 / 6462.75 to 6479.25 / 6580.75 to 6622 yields -0.6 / 15.7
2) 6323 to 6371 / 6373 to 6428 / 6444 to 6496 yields -1.2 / 15.8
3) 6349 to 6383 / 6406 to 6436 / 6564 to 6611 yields -1.2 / 15.8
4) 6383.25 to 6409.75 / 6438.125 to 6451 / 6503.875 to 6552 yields 0.6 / 16.1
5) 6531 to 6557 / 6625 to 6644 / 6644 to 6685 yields -2.1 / 15.4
